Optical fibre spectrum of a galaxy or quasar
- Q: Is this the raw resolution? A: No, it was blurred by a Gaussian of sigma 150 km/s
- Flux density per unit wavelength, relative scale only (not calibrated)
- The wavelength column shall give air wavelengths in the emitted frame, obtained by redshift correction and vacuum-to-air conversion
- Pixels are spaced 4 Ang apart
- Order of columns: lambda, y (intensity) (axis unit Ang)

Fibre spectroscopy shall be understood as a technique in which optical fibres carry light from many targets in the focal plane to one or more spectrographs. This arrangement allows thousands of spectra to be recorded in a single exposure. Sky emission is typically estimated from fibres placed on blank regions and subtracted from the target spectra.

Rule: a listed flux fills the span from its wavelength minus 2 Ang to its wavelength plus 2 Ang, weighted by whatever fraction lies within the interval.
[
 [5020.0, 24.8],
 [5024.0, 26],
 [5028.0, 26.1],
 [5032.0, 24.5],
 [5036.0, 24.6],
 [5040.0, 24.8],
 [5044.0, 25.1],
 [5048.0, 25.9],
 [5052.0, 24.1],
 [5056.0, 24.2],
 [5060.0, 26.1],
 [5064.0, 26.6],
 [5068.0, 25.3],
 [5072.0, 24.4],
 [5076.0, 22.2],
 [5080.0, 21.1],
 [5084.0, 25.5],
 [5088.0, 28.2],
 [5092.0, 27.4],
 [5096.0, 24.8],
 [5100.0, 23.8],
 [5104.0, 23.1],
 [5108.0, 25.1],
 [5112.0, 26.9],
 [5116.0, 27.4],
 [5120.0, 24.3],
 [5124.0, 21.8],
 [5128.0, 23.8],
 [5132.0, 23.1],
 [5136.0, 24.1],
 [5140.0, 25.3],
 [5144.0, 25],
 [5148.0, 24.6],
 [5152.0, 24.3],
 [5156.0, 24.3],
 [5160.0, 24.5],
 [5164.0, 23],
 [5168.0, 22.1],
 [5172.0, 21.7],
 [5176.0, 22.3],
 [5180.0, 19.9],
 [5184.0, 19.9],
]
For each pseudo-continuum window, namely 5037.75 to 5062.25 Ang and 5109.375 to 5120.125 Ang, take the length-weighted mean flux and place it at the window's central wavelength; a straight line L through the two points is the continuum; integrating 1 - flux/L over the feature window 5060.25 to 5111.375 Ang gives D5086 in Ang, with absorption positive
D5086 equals 1.8 Ang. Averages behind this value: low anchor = 25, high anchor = 26.5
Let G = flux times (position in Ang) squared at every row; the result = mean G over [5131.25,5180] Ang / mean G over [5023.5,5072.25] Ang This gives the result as 1.0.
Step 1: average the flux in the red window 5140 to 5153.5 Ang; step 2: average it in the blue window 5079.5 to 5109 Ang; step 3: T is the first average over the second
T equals 0.99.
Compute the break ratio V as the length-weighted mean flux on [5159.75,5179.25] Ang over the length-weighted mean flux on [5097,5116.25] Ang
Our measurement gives 0.9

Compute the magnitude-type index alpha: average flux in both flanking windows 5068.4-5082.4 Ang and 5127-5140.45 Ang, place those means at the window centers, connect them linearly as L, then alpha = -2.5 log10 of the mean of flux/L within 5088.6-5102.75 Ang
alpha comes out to -0.10 mag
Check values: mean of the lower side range 23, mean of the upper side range 24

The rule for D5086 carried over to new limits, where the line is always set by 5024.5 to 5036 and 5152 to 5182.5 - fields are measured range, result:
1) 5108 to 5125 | -1.2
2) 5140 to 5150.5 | -0.8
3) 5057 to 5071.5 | -0.6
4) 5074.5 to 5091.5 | -0.2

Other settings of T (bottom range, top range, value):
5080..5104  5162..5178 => 0.88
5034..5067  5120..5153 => 0.95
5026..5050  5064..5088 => 0.97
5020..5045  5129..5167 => 0.96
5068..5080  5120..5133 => 0.99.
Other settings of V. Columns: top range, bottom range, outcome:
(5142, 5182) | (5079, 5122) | 0.91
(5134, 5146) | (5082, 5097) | 0.93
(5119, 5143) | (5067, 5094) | 0.96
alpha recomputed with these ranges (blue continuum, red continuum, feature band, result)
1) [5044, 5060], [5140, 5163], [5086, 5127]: -0.02 mag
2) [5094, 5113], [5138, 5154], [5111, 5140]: 0.01 mag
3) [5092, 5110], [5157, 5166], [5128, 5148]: -0.01 mag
